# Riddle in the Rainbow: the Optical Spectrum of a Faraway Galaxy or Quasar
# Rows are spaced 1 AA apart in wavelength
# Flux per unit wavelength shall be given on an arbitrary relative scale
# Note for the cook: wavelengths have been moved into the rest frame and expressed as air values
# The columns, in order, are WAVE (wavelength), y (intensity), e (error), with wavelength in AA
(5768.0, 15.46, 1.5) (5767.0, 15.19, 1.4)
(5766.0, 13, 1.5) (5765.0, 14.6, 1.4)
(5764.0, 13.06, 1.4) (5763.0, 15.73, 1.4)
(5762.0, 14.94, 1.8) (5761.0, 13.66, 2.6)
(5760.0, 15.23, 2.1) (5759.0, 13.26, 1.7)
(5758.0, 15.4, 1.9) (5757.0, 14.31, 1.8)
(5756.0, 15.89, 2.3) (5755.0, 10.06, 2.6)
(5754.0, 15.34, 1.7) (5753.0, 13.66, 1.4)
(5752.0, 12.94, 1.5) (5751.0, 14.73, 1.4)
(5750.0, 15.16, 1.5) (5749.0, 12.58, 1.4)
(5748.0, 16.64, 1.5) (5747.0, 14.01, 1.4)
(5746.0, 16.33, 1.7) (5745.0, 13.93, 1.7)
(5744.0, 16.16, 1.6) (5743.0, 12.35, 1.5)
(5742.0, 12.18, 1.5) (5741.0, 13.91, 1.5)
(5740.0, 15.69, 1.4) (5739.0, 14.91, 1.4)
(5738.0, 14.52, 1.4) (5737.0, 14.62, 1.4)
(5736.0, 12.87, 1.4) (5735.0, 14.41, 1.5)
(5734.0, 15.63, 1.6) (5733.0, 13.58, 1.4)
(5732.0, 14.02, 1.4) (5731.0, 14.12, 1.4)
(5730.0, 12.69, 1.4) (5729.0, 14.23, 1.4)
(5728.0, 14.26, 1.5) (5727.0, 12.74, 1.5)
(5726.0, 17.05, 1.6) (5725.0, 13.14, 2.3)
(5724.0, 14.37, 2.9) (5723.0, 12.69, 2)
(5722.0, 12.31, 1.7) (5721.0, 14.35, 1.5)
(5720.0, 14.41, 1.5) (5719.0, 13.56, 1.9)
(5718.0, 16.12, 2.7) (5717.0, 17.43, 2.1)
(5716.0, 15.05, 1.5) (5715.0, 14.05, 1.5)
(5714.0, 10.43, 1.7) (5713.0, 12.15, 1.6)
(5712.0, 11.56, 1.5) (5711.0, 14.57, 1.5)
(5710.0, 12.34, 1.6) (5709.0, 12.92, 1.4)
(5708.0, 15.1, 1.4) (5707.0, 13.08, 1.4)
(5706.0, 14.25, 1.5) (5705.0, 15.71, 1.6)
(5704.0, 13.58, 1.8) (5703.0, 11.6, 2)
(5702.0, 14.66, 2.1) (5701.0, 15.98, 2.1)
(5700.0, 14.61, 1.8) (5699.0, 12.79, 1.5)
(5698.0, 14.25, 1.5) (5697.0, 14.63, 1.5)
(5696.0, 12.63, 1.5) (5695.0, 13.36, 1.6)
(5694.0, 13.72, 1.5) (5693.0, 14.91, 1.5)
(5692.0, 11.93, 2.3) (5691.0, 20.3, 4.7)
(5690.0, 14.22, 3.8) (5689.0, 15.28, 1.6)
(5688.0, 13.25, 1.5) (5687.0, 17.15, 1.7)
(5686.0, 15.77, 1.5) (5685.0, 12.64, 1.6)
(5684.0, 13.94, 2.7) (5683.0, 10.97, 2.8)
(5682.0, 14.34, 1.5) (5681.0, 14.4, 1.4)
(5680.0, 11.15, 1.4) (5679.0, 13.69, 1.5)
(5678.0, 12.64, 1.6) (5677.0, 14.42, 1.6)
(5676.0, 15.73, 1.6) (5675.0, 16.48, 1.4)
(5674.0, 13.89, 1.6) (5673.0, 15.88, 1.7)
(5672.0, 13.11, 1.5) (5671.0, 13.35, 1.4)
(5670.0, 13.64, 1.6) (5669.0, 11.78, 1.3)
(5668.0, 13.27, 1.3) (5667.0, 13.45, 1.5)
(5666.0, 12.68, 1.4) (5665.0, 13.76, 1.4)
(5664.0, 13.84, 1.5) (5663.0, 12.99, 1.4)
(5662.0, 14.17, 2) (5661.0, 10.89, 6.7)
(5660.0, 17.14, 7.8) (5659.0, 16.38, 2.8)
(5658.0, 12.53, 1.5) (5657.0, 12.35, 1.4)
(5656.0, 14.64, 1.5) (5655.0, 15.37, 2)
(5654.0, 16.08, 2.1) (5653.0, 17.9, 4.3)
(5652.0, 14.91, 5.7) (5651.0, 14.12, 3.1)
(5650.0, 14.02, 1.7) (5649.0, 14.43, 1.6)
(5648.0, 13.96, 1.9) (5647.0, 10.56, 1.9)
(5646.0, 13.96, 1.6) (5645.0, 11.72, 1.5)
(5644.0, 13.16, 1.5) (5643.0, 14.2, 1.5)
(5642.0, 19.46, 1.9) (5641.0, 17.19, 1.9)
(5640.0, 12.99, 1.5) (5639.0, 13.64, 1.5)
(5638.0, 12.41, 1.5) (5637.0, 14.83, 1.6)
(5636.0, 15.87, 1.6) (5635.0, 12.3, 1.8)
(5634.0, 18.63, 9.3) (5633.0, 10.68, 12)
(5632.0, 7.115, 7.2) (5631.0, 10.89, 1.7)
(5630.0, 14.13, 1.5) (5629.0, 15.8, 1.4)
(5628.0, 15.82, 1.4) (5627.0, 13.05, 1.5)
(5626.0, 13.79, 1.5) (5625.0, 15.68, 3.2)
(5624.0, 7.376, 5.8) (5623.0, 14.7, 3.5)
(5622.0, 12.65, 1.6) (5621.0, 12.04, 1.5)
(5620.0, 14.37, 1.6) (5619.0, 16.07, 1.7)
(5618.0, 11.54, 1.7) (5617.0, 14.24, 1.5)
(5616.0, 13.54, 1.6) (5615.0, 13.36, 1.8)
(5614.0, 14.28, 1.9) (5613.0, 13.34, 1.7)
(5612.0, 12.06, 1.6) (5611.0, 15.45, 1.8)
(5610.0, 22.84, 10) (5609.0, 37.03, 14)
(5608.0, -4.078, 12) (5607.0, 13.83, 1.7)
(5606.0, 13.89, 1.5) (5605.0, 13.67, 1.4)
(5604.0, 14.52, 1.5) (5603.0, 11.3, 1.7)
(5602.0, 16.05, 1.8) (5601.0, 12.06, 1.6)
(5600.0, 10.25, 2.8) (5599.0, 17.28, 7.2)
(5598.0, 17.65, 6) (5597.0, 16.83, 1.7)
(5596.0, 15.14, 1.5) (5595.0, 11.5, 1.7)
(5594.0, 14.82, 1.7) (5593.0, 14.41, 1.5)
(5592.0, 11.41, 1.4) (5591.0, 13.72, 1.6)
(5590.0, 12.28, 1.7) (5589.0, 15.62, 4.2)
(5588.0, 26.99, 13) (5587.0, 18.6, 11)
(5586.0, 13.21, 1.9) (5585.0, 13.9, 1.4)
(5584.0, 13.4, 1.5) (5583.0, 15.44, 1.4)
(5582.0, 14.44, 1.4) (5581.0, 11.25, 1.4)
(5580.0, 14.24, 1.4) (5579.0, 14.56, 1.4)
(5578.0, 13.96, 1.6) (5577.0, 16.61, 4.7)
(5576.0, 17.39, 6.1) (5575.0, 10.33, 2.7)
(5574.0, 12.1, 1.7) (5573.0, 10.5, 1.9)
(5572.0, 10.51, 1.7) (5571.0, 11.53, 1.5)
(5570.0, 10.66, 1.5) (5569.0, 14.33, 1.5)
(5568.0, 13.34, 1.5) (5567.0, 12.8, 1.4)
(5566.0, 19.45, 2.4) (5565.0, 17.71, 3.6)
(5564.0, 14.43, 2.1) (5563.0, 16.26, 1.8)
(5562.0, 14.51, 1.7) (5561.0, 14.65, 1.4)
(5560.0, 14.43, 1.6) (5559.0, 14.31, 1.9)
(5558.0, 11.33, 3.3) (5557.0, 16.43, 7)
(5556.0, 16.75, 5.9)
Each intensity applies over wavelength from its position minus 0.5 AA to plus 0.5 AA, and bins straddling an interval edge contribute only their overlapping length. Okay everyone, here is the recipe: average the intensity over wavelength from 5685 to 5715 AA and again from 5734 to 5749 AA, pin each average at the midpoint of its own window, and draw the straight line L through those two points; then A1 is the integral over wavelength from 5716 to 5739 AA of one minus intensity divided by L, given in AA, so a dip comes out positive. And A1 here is 0.04 AA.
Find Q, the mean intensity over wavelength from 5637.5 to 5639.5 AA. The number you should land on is 13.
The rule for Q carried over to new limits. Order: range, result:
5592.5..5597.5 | 14.5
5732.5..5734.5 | 14.6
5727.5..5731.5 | 13.8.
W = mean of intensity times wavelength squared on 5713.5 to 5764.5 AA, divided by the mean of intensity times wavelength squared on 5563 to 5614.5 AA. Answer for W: 1.0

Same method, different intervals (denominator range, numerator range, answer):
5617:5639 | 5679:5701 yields 1.08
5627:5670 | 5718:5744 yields 1.04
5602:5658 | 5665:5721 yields 1.02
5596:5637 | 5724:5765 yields 1.06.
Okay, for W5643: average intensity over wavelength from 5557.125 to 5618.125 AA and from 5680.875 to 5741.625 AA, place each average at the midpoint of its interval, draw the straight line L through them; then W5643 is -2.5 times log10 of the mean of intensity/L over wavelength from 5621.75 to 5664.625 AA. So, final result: 0.03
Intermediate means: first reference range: 14.4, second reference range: 14.1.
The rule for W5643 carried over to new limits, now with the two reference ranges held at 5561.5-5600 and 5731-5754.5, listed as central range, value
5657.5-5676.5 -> 0.036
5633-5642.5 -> -0.042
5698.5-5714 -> 0.064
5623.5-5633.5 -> 0.164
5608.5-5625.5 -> -0.063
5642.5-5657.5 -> 0.026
